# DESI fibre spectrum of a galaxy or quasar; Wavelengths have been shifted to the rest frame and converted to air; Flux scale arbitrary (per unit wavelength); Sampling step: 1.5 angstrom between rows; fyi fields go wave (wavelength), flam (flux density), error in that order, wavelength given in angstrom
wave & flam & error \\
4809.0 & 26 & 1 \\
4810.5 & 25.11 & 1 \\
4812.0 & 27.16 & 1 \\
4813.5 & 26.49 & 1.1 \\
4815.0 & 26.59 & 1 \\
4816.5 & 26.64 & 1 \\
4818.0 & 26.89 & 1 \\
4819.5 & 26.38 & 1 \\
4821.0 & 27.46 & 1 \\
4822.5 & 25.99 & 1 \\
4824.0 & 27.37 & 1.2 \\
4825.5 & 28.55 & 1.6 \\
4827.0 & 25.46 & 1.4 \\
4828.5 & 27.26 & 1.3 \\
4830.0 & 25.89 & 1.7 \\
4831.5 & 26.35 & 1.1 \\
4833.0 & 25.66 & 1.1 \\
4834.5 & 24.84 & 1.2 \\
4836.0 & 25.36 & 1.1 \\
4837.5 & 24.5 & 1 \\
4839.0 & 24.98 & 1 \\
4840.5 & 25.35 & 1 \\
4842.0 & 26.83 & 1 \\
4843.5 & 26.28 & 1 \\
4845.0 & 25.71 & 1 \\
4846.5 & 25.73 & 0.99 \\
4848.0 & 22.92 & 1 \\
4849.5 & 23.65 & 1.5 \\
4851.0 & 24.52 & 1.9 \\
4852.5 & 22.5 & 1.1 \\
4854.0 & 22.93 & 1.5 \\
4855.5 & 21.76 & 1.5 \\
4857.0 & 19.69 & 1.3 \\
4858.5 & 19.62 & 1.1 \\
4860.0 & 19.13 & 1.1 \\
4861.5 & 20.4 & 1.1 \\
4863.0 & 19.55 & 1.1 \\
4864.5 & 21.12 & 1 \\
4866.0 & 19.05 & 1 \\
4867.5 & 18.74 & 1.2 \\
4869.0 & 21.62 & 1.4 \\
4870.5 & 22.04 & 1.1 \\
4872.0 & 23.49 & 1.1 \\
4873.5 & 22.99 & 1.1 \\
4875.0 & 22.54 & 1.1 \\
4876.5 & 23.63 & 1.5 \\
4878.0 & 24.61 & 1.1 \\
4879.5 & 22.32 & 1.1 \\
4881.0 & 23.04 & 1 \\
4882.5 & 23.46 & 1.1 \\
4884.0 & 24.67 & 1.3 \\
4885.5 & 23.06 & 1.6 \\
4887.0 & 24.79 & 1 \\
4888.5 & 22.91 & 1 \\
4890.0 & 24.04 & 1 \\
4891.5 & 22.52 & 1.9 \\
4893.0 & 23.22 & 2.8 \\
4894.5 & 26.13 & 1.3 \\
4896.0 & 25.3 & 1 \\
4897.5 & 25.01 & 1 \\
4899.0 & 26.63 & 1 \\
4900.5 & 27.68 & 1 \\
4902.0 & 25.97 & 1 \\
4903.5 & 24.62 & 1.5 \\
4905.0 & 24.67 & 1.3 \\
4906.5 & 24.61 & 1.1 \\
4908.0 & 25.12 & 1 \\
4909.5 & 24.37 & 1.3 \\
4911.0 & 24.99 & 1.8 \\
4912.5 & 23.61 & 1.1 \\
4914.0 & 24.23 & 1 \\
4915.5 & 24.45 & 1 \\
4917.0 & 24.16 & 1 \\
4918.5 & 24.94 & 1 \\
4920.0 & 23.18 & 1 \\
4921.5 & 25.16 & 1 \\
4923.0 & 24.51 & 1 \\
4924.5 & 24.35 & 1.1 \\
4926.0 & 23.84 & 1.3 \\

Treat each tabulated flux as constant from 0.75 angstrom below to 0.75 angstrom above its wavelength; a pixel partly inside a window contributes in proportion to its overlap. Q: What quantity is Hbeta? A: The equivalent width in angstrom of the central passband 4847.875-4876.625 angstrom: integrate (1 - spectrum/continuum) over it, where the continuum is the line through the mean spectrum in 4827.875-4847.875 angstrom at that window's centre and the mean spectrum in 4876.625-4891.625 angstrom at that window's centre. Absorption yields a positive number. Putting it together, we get 3.6 angstrom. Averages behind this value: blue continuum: 25.7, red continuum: 23.6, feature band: 21.5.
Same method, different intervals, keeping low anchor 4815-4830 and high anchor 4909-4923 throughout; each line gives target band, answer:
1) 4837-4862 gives 2.7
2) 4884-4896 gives 0.5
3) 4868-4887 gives 1.7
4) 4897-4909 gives -0.4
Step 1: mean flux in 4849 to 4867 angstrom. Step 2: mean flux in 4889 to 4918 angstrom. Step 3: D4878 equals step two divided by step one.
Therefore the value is 1.2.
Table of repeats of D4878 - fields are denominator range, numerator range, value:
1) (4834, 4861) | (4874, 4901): 1.02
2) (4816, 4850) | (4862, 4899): 0.89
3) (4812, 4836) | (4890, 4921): 0.93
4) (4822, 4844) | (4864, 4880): 0.85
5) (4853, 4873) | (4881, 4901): 1.18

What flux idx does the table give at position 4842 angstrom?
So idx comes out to 26.83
